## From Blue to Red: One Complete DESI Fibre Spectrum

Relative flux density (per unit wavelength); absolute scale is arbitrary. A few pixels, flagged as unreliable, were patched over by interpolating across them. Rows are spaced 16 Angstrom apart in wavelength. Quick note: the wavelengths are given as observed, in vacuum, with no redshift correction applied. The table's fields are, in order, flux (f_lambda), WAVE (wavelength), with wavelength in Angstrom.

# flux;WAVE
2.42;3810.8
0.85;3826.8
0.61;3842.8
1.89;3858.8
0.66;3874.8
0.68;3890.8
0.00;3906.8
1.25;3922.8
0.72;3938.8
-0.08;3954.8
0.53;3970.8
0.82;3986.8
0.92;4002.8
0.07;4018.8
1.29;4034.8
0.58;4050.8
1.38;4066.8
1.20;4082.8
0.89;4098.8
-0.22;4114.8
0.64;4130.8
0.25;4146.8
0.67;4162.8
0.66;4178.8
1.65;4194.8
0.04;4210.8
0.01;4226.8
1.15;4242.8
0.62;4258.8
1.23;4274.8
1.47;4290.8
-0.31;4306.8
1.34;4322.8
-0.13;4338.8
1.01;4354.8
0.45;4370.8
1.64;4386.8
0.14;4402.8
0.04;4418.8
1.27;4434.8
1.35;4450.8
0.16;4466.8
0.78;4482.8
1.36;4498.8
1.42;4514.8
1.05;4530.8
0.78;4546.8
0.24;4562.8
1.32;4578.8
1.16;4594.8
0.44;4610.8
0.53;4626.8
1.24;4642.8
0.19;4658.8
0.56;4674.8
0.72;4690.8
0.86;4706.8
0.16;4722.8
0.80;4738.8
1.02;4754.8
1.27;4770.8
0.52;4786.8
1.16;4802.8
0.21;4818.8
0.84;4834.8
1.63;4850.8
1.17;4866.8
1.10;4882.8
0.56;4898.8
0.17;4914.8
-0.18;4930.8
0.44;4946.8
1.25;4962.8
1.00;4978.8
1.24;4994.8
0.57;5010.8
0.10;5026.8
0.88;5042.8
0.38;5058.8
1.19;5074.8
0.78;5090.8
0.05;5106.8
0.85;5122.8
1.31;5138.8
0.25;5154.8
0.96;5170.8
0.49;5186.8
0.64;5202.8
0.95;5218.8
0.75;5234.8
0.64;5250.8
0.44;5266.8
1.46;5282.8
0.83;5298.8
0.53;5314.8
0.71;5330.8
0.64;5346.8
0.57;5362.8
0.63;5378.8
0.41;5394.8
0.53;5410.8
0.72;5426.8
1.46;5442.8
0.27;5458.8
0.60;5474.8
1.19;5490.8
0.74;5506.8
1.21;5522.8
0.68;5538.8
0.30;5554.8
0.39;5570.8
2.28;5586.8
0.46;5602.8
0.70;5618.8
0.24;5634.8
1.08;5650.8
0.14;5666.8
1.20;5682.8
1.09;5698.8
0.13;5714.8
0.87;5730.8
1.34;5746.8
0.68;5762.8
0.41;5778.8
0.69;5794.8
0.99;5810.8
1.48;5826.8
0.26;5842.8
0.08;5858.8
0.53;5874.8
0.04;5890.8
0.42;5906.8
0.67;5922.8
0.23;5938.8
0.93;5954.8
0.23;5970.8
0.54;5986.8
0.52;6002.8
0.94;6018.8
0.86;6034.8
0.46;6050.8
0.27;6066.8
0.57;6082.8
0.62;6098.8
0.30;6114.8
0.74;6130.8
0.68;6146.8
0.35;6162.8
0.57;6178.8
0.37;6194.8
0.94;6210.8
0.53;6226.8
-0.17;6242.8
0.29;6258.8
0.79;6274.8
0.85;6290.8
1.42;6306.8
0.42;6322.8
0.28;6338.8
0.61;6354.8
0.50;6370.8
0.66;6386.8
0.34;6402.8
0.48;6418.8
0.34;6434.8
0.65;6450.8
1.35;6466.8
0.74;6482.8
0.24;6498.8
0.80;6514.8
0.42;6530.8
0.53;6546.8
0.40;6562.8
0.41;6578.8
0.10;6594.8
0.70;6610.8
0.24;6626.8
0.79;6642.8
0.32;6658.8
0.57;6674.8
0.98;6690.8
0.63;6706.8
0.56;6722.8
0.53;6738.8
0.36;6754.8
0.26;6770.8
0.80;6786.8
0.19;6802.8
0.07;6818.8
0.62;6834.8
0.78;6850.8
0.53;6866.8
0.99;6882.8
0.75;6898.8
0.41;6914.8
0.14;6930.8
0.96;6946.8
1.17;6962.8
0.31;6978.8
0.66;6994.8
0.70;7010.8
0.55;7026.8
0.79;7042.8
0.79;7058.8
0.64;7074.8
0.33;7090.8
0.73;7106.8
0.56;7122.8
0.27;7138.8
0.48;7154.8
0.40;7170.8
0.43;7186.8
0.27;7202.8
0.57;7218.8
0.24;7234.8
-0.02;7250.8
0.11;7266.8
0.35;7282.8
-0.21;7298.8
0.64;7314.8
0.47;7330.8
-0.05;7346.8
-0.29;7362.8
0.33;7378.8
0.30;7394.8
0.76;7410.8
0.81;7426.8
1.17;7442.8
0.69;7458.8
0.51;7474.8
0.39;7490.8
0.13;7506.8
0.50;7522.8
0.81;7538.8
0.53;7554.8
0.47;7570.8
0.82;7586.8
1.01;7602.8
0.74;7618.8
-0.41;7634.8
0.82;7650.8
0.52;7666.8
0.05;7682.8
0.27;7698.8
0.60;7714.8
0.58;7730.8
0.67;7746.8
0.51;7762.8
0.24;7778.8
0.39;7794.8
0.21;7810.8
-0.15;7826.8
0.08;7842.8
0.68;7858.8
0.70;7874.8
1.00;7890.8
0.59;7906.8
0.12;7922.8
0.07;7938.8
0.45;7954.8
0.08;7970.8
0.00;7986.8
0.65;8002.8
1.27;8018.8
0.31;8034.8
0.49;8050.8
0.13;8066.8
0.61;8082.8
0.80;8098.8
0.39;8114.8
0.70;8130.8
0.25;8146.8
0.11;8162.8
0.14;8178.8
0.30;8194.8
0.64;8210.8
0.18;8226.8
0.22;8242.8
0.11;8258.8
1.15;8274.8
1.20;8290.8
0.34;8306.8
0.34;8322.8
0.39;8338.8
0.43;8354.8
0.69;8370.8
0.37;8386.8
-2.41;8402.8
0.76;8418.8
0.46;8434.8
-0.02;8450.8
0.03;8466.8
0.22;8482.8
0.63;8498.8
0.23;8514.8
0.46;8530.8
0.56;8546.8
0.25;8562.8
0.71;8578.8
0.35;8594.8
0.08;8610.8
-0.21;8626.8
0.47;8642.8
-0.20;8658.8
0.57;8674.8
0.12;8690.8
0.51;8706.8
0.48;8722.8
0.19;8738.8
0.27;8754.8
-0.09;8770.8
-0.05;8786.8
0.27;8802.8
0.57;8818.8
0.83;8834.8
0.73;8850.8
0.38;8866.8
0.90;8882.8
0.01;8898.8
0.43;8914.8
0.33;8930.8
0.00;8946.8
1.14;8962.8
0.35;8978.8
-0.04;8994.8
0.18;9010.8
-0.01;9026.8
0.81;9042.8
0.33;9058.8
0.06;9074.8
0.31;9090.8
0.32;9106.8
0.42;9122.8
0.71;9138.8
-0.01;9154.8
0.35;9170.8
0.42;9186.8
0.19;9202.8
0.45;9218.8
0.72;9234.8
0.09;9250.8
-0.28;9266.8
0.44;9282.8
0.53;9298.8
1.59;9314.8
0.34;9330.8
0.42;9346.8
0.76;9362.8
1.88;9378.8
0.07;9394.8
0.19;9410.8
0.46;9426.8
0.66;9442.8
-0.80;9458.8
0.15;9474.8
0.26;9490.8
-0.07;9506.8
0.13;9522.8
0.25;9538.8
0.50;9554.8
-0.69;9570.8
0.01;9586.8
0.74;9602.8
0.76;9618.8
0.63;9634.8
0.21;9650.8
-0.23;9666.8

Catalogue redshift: 0.15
